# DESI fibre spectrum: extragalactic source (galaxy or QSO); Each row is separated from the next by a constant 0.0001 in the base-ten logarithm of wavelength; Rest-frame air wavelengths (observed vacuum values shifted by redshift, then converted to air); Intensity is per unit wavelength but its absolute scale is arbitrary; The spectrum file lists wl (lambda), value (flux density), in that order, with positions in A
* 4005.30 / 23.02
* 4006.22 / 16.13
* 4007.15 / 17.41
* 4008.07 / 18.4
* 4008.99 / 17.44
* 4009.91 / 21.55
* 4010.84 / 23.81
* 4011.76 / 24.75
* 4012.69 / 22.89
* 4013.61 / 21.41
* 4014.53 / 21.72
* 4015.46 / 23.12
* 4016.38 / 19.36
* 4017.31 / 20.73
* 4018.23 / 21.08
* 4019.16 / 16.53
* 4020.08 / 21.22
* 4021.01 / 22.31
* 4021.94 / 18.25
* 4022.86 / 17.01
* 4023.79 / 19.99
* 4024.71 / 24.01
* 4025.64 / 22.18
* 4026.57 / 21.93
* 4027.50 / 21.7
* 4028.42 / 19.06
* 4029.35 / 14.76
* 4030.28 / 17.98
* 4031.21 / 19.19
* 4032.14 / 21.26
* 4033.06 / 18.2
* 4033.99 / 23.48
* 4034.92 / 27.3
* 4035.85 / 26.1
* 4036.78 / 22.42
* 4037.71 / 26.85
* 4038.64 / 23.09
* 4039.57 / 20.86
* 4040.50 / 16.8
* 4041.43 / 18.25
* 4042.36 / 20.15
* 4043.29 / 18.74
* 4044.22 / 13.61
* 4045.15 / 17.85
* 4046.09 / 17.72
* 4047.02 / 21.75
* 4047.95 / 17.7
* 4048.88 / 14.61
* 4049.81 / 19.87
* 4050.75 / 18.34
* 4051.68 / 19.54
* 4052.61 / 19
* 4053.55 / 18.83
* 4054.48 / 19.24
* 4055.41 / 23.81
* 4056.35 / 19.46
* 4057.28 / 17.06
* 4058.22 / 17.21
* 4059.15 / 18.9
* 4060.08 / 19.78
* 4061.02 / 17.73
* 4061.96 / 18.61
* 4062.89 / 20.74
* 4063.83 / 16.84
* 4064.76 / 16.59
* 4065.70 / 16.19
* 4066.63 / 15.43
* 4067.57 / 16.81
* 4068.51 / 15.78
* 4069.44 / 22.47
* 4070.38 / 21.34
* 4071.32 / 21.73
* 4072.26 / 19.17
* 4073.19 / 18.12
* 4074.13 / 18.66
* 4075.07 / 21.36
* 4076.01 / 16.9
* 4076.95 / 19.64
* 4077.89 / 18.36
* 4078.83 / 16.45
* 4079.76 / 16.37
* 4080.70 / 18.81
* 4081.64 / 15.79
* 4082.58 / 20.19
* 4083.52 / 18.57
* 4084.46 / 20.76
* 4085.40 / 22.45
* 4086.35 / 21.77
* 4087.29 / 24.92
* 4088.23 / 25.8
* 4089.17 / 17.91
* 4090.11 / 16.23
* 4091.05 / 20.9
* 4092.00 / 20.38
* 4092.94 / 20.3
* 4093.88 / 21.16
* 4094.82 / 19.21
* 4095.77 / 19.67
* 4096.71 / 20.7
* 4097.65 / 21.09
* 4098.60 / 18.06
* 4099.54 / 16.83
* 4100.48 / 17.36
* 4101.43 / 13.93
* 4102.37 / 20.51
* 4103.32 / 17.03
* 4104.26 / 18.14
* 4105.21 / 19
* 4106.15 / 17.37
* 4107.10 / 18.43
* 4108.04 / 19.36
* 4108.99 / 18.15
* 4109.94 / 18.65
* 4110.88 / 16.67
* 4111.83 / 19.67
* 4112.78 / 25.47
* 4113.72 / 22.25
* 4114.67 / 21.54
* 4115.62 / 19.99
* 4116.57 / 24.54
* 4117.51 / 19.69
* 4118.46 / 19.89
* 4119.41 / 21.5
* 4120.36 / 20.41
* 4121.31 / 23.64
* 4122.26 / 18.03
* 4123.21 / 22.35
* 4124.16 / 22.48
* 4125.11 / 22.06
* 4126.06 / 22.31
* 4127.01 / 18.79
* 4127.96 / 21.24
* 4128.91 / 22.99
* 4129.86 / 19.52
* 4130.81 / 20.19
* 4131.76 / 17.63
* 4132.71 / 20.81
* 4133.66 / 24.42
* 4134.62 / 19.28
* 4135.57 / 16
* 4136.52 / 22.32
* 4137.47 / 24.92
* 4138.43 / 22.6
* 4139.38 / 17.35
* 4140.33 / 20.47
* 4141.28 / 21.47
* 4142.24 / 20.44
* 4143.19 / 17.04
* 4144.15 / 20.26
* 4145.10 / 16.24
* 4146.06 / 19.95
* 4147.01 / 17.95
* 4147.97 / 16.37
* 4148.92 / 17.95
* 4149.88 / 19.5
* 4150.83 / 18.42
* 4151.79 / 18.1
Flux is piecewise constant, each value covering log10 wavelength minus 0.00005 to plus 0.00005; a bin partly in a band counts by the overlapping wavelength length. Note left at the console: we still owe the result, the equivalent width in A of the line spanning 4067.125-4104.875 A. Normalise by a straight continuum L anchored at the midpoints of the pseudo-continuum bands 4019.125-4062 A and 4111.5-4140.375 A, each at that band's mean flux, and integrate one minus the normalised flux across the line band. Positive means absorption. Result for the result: 2.3 A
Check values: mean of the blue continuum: 19.8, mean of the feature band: 19.3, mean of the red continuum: 21.1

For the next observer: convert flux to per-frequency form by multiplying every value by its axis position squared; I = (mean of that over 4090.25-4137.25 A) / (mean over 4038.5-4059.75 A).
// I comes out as 1.1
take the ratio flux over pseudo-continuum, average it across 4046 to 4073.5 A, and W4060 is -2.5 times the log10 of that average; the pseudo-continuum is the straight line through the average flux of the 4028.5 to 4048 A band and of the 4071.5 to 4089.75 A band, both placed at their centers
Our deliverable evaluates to 0.068 mag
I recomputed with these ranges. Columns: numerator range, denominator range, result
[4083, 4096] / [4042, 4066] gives 1.14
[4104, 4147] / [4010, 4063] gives 1.05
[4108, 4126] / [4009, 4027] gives 1.04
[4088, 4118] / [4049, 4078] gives 1.06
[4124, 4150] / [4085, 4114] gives 1.04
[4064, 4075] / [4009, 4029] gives 0.90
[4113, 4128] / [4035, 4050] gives 1.11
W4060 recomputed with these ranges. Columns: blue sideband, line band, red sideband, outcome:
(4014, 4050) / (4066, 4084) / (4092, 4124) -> 0.082 mag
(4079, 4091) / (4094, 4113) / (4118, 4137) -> 0.088 mag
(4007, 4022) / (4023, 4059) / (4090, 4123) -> 0.029 mag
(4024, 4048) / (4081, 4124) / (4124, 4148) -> 0.022 mag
